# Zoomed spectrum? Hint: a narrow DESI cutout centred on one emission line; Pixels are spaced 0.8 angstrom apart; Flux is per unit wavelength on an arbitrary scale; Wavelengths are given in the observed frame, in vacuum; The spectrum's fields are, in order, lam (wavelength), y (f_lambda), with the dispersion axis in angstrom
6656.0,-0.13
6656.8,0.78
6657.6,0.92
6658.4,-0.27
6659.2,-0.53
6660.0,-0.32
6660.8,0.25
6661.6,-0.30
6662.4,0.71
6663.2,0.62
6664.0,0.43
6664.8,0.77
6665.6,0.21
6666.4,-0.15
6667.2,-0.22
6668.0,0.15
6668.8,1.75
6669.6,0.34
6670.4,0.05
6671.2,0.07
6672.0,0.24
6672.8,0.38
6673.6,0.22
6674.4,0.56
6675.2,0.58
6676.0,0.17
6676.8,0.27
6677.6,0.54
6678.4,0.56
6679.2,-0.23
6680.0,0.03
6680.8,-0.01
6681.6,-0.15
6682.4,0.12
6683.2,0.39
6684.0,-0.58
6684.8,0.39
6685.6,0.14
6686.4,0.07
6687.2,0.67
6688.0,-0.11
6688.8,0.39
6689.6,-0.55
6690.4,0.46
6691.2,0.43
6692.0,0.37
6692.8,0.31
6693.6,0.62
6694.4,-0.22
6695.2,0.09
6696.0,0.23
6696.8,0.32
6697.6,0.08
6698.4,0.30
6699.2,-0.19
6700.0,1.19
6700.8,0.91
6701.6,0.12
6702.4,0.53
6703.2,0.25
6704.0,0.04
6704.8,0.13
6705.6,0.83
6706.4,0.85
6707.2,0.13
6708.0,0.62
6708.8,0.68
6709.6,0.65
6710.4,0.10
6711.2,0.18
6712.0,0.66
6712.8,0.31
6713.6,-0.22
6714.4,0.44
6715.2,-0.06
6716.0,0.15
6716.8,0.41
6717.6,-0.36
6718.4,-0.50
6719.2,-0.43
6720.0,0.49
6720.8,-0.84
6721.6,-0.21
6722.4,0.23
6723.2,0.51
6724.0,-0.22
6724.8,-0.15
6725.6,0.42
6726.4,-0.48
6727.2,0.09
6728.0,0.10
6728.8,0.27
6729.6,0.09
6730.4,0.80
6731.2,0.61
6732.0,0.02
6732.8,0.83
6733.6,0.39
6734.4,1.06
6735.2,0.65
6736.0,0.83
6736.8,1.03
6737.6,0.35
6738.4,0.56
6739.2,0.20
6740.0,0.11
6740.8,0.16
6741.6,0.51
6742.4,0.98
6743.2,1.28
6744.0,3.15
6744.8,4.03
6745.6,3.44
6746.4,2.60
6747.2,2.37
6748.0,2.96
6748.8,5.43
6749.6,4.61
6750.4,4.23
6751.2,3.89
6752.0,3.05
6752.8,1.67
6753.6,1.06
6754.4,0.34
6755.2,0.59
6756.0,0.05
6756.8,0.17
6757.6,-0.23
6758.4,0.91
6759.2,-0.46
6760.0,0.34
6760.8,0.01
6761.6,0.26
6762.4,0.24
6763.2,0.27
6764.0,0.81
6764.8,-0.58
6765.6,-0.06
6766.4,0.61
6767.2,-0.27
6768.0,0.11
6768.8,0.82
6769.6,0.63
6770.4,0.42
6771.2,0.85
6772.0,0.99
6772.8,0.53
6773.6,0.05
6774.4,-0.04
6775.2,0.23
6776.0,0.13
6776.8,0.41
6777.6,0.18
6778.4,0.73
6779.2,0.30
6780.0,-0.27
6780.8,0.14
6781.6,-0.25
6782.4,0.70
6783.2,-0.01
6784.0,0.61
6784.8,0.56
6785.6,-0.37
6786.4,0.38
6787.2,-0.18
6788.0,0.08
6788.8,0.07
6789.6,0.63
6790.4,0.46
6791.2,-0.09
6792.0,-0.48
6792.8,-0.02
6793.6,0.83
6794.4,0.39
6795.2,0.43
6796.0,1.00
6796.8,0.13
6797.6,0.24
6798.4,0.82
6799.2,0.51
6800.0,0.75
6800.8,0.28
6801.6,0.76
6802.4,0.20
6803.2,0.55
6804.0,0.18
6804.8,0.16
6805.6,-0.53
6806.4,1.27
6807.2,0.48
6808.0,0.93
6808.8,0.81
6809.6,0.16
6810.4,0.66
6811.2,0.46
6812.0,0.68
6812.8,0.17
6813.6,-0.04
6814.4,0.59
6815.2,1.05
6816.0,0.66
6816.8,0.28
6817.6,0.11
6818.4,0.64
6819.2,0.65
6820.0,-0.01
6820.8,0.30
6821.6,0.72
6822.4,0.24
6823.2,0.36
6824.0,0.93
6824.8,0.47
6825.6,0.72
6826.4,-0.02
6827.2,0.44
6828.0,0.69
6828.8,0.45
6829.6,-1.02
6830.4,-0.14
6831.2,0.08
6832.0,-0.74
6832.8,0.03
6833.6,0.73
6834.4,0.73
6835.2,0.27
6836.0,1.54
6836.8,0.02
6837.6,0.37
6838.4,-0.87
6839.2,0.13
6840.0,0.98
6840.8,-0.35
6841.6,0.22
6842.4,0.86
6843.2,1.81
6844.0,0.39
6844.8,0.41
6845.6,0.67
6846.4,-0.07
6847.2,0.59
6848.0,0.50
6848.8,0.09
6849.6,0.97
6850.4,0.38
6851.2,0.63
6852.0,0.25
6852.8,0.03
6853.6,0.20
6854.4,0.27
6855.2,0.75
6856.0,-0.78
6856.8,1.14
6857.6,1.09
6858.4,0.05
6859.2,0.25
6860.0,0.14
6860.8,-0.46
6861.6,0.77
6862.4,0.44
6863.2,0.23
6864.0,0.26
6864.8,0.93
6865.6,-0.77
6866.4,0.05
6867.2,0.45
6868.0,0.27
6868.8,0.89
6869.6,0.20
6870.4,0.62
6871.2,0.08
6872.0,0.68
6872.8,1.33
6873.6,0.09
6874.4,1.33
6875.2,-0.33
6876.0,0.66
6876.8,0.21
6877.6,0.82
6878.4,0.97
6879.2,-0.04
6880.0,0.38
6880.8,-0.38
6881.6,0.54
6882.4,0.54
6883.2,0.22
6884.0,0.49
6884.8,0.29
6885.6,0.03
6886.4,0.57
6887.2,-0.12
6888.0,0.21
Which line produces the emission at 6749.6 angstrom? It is [O II]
